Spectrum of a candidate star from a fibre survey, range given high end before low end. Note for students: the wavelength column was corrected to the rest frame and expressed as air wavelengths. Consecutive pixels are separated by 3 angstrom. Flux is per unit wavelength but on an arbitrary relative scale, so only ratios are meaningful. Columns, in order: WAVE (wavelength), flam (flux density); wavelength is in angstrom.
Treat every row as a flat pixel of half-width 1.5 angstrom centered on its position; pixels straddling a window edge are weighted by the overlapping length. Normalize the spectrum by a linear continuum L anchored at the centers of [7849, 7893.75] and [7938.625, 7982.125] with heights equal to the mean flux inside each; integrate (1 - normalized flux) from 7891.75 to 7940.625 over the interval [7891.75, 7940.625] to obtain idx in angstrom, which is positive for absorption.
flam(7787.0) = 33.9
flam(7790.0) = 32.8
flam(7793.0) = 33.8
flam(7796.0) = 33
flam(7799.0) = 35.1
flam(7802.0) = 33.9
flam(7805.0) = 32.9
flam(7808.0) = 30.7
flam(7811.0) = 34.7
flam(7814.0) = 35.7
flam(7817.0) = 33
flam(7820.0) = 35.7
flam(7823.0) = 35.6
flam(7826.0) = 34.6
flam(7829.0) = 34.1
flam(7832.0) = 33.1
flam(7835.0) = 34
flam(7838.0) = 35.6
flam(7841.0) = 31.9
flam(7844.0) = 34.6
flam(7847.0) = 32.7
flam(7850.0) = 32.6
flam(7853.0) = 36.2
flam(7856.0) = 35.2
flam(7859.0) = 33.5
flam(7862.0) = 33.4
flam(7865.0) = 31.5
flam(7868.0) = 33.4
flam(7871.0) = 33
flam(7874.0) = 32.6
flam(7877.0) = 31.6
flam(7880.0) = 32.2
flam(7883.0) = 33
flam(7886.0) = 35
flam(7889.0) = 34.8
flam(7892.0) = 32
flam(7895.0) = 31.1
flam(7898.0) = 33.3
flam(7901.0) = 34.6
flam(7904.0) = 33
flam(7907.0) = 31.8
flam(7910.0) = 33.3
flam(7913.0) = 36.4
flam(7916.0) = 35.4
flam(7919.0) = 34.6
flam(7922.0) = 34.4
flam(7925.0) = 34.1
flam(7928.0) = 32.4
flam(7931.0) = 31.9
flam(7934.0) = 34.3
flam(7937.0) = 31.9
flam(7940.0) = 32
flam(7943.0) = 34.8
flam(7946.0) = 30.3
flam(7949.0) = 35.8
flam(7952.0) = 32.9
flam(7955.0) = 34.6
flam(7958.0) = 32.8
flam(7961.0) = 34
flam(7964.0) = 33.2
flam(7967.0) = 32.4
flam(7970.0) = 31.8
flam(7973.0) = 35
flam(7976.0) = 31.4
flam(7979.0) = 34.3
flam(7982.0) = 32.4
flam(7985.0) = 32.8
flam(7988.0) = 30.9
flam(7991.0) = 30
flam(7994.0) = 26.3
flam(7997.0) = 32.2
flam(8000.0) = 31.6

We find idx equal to -0.2 angstrom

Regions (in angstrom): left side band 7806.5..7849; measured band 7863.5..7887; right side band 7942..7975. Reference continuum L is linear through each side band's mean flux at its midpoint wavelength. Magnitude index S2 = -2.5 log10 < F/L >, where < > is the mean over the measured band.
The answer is 0.03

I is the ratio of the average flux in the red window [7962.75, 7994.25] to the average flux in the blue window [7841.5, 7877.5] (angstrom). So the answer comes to 1.0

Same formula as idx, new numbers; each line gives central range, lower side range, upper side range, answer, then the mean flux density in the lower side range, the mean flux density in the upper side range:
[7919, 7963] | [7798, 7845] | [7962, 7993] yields -0.8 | 34.1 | 32.3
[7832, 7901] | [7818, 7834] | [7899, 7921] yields 2.0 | 34.6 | 34.1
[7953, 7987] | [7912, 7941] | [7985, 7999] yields -1.9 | 33.7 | 30.2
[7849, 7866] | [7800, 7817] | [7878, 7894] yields -0.2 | 33.6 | 33.3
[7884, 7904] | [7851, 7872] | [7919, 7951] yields 0.1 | 33.7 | 33.3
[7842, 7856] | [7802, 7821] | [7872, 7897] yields -0.3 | 33.7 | 32.8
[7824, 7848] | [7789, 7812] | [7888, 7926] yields -0.3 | 33.3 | 33.7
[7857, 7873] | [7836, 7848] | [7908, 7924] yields 0.5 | 33.8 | 34.7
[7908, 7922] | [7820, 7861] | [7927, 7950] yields -0.7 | 34.2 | 32.9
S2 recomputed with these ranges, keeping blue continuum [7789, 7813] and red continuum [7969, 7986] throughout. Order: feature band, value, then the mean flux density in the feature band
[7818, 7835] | -0.037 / 34.5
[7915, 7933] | -0.021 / 33.8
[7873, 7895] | 0.010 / 32.9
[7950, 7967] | -0.014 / 33.5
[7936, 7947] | 0.024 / 32.4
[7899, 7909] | 0.001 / 33.1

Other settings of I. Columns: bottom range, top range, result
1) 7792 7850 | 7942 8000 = 0.96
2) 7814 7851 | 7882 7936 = 0.99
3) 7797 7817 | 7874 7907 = 0.98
